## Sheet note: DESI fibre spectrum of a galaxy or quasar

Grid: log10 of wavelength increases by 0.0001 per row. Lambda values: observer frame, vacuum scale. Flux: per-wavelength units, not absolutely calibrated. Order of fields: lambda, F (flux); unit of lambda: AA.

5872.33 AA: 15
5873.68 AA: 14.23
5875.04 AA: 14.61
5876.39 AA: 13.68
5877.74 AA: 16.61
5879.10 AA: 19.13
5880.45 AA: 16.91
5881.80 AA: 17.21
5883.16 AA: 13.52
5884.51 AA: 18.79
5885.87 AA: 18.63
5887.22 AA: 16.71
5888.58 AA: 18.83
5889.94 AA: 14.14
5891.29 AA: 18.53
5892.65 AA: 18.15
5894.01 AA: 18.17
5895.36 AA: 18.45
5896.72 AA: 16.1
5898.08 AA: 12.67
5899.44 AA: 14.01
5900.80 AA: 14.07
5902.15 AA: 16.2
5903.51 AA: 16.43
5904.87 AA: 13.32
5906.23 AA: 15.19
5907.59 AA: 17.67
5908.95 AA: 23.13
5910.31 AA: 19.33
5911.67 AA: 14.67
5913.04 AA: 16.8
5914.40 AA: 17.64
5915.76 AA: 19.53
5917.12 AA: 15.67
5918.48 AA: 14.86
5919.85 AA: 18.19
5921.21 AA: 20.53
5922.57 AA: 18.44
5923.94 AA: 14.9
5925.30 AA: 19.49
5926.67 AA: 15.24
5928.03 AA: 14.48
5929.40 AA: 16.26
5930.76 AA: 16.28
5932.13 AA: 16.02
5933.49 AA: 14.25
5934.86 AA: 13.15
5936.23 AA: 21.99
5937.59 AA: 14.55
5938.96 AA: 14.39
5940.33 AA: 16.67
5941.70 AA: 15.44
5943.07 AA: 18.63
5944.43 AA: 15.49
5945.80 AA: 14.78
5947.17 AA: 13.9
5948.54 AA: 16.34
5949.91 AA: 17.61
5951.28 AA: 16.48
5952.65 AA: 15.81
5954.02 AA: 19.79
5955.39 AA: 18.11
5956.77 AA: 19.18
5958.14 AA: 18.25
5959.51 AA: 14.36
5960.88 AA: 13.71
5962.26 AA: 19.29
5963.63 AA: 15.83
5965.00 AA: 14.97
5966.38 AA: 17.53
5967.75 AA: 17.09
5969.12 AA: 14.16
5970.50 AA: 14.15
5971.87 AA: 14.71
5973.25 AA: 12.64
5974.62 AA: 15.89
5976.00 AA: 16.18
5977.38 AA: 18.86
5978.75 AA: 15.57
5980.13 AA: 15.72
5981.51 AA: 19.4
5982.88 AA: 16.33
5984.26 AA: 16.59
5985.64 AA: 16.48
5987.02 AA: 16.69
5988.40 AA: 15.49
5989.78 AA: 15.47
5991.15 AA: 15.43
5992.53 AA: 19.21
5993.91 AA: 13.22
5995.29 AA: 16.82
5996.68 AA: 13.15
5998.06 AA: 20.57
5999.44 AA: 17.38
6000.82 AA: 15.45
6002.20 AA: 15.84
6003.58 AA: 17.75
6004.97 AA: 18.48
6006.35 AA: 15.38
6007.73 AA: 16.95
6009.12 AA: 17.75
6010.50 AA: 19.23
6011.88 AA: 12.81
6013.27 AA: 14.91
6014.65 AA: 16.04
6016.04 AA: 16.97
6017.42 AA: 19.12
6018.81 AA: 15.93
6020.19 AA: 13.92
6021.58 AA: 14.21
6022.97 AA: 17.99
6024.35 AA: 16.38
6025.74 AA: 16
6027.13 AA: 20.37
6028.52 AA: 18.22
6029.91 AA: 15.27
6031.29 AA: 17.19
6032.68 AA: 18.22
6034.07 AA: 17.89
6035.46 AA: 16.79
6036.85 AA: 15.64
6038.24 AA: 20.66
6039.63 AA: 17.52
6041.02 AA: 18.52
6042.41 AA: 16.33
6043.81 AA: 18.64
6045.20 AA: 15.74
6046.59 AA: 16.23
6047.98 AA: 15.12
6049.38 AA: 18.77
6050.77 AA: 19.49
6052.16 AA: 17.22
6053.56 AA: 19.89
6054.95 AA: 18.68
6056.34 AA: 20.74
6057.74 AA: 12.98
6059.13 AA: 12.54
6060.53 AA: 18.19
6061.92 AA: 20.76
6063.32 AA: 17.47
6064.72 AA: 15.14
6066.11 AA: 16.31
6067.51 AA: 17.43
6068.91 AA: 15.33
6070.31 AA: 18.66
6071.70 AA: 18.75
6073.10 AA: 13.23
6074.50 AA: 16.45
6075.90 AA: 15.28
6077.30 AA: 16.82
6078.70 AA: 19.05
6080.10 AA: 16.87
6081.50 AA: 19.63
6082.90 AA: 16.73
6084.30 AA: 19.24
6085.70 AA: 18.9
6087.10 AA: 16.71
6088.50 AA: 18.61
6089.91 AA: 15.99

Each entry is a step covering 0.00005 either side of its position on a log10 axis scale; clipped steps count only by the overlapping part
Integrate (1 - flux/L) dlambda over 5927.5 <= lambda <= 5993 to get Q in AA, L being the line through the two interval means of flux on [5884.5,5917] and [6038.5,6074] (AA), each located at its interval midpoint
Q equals 3.0 AA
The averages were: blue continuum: 16.9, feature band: 16.2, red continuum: 17.2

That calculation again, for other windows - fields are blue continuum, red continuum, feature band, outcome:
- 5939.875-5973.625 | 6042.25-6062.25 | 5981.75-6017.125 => 0.55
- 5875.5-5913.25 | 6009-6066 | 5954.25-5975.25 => 1.00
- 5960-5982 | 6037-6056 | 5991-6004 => 0.10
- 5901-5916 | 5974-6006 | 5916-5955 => 1.08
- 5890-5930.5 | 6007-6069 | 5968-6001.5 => 1.73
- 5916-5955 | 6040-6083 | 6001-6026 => 0.75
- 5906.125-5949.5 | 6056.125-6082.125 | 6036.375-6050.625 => -0.51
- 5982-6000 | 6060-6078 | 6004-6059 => -1.42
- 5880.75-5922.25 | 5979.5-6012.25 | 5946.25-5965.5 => 0.07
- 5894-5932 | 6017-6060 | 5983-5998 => 0.80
